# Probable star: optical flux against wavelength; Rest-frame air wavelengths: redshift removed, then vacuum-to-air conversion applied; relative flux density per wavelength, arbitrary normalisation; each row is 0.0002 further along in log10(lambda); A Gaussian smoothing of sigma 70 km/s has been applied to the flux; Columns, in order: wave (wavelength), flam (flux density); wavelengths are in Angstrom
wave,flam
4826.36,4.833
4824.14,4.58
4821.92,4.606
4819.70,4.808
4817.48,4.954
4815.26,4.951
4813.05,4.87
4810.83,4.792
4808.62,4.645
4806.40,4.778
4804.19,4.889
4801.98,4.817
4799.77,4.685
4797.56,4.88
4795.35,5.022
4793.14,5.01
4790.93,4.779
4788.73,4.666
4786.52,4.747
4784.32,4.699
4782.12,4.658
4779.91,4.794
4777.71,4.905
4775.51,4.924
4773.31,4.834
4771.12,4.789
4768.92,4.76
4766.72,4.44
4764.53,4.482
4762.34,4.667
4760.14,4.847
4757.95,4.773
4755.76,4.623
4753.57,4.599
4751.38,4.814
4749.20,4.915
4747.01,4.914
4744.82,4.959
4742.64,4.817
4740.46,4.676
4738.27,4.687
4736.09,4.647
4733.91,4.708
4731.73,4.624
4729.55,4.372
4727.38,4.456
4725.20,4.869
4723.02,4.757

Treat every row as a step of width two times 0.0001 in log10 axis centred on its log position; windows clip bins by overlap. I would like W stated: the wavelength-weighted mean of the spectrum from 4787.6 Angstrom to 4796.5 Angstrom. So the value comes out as 4.87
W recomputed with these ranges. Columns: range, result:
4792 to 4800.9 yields 4.9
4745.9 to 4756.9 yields 4.77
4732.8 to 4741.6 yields 4.68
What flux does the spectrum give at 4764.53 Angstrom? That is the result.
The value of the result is 4.482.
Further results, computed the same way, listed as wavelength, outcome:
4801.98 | 4.817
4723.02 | 4.757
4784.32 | 4.699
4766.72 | 4.44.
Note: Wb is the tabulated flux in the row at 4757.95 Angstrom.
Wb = 4.773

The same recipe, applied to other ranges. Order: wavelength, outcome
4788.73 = 4.666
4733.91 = 4.708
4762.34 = 4.667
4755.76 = 4.623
